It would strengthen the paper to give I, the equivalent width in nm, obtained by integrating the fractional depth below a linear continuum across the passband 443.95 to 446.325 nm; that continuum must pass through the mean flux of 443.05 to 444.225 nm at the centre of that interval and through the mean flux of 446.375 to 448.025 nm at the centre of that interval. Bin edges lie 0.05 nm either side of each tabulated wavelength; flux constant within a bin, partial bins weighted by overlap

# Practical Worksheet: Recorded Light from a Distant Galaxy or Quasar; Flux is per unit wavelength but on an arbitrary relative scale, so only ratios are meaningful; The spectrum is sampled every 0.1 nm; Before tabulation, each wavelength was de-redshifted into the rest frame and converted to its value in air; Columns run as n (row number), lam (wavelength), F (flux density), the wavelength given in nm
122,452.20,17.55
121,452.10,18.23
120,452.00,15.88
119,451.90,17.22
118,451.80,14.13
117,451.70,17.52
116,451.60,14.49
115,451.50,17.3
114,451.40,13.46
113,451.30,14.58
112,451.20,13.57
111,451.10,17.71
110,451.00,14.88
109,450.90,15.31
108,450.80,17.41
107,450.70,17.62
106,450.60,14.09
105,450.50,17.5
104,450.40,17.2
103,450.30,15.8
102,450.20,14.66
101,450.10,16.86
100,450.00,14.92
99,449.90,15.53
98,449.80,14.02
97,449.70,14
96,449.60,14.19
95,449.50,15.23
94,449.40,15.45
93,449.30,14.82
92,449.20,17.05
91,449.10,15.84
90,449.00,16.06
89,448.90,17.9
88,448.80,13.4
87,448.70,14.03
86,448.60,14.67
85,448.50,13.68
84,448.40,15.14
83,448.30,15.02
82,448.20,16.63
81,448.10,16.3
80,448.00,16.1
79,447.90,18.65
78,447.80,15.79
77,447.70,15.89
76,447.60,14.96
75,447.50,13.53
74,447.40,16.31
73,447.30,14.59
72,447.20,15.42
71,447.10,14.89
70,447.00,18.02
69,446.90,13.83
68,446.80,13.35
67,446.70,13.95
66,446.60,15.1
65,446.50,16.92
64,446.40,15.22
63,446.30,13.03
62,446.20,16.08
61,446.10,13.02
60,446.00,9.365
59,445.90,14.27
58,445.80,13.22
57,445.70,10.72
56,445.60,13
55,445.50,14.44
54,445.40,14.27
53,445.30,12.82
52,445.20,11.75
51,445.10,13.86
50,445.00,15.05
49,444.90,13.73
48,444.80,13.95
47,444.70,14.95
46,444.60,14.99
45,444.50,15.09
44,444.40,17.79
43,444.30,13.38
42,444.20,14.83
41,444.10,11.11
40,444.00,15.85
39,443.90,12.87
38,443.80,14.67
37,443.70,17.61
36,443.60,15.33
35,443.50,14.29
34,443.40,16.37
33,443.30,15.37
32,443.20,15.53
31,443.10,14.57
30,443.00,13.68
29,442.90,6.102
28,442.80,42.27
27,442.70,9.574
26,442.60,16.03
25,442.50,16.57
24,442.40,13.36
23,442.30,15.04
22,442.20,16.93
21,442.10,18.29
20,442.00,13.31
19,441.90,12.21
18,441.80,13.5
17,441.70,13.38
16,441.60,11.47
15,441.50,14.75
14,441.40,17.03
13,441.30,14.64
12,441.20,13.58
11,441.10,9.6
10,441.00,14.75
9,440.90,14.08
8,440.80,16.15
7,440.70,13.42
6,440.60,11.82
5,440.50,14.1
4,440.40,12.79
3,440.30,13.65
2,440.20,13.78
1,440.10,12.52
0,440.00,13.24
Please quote 0.21 nm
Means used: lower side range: 14.9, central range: 13.8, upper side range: 15.4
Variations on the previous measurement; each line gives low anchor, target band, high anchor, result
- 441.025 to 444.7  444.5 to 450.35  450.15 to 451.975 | 0.264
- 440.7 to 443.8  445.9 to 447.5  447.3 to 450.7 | 0.086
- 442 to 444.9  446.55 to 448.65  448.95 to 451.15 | 0.044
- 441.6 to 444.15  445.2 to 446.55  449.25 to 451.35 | 0.164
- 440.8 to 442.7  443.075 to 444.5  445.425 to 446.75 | -0.097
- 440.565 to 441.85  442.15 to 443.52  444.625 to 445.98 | -0.255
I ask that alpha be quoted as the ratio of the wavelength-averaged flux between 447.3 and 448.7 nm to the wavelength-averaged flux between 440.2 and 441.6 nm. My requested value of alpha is 1.1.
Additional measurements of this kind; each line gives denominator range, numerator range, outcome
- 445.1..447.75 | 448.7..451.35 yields 1.10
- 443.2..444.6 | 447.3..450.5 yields 1.03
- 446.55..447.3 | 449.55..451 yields 1.05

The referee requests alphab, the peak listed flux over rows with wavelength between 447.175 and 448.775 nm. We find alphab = 18.65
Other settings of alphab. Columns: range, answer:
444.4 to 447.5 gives 18.02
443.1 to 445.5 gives 17.79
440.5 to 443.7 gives 42.27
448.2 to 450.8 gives 17.9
